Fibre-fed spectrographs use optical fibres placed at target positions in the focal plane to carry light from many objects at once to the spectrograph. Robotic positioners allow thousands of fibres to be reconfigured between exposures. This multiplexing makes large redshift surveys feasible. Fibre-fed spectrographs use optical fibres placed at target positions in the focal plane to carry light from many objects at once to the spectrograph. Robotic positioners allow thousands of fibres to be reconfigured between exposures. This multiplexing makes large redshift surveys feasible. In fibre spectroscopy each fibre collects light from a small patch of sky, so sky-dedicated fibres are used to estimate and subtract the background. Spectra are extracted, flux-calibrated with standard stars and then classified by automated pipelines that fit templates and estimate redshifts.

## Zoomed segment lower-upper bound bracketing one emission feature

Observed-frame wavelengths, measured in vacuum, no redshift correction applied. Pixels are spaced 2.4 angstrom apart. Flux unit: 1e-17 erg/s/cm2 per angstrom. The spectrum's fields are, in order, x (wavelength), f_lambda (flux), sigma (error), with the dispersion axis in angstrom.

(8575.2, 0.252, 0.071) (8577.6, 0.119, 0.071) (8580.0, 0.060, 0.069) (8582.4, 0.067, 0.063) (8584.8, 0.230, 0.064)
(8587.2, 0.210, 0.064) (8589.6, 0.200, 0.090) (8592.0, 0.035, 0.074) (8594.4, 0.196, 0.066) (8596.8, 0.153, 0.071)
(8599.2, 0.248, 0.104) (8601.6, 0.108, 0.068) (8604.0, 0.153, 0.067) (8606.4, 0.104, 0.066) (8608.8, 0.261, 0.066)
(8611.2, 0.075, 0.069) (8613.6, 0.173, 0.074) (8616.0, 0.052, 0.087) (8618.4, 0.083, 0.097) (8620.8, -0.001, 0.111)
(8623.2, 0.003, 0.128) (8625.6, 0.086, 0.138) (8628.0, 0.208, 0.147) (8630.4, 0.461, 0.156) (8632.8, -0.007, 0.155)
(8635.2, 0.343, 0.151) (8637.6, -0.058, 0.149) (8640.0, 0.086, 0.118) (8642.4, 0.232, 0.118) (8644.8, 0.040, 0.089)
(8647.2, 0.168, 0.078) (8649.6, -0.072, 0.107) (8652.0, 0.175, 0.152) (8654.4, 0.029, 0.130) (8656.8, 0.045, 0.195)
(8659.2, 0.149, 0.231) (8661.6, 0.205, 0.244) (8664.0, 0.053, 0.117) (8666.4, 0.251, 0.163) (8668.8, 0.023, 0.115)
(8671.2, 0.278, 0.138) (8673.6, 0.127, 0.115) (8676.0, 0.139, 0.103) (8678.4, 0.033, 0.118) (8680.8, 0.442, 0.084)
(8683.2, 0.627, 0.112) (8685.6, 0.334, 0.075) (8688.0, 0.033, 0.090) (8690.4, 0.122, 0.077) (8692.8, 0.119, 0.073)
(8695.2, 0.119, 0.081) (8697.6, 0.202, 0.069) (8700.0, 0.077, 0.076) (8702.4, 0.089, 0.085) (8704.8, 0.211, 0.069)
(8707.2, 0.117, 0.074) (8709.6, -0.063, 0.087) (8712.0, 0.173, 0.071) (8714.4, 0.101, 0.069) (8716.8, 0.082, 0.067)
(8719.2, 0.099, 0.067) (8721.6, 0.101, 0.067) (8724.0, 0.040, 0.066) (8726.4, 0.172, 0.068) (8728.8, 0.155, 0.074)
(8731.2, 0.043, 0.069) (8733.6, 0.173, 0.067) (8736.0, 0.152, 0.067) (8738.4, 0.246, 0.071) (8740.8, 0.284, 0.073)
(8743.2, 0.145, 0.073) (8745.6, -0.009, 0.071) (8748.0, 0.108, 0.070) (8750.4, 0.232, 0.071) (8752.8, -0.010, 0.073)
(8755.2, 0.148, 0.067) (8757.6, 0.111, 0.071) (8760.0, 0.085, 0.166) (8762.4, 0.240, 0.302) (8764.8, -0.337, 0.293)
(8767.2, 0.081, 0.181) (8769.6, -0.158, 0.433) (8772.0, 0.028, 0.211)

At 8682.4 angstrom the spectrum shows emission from H-beta 4861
